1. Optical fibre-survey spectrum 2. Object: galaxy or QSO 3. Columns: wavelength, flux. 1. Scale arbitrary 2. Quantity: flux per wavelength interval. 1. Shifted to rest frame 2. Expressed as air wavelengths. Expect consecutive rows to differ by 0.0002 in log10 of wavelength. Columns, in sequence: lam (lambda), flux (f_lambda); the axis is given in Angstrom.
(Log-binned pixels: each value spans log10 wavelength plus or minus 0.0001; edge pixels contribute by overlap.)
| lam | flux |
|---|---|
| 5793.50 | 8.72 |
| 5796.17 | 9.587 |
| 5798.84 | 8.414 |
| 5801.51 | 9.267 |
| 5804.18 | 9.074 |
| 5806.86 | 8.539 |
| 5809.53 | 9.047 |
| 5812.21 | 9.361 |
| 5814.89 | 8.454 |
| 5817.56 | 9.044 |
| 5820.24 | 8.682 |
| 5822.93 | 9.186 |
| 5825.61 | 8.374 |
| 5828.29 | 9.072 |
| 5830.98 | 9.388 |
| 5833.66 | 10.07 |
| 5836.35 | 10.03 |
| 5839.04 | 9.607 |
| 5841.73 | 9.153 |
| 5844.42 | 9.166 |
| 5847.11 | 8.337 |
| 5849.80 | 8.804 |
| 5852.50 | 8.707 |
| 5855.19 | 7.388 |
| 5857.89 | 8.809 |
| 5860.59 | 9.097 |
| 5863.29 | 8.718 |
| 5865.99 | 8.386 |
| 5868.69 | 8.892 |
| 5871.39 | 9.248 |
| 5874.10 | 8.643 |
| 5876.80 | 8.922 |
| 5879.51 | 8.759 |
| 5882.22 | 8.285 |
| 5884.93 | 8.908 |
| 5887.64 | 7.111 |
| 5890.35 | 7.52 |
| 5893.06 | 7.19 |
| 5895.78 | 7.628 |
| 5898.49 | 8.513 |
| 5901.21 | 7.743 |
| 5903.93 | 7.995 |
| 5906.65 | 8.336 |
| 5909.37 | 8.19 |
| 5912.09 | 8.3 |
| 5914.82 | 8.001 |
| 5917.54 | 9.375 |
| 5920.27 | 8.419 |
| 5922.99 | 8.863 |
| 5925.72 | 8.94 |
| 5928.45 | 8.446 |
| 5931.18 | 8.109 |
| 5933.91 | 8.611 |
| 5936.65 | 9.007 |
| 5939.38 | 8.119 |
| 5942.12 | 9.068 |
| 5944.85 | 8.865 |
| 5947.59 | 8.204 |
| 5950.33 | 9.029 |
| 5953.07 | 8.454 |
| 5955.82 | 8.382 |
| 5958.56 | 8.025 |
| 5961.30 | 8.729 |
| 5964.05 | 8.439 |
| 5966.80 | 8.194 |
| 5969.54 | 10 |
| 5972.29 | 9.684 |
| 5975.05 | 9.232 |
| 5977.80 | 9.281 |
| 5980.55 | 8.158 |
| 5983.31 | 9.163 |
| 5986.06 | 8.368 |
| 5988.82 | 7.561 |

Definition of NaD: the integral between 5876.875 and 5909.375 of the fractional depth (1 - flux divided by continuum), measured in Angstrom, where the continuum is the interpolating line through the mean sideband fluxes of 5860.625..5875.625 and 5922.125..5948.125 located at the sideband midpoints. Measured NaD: 2.6 Angstrom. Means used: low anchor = 8.81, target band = 8.04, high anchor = 8.63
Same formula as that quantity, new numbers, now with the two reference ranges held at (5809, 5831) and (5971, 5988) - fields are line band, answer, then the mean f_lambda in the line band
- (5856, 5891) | 1.4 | 8.56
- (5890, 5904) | 1.8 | 7.76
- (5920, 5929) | 0.2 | 8.72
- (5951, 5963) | 0.7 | 8.43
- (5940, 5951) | 0.2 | 8.73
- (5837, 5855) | 0.0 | 8.9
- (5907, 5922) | 0.8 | 8.46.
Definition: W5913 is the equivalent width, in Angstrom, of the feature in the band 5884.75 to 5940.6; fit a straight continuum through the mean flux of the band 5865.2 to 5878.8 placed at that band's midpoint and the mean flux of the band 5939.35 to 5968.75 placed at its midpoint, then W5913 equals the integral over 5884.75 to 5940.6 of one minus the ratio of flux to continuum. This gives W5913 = 2.9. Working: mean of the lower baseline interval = 8.83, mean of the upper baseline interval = 8.55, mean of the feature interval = 8.24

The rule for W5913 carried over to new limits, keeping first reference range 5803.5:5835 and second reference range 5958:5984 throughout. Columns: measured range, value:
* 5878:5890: 1.0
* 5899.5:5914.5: 1.4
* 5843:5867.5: 1.1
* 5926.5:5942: 0.7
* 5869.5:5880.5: 0.1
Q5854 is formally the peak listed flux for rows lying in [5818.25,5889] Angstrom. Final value 10.07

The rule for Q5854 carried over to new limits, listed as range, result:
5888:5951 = 9.375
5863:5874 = 9.248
